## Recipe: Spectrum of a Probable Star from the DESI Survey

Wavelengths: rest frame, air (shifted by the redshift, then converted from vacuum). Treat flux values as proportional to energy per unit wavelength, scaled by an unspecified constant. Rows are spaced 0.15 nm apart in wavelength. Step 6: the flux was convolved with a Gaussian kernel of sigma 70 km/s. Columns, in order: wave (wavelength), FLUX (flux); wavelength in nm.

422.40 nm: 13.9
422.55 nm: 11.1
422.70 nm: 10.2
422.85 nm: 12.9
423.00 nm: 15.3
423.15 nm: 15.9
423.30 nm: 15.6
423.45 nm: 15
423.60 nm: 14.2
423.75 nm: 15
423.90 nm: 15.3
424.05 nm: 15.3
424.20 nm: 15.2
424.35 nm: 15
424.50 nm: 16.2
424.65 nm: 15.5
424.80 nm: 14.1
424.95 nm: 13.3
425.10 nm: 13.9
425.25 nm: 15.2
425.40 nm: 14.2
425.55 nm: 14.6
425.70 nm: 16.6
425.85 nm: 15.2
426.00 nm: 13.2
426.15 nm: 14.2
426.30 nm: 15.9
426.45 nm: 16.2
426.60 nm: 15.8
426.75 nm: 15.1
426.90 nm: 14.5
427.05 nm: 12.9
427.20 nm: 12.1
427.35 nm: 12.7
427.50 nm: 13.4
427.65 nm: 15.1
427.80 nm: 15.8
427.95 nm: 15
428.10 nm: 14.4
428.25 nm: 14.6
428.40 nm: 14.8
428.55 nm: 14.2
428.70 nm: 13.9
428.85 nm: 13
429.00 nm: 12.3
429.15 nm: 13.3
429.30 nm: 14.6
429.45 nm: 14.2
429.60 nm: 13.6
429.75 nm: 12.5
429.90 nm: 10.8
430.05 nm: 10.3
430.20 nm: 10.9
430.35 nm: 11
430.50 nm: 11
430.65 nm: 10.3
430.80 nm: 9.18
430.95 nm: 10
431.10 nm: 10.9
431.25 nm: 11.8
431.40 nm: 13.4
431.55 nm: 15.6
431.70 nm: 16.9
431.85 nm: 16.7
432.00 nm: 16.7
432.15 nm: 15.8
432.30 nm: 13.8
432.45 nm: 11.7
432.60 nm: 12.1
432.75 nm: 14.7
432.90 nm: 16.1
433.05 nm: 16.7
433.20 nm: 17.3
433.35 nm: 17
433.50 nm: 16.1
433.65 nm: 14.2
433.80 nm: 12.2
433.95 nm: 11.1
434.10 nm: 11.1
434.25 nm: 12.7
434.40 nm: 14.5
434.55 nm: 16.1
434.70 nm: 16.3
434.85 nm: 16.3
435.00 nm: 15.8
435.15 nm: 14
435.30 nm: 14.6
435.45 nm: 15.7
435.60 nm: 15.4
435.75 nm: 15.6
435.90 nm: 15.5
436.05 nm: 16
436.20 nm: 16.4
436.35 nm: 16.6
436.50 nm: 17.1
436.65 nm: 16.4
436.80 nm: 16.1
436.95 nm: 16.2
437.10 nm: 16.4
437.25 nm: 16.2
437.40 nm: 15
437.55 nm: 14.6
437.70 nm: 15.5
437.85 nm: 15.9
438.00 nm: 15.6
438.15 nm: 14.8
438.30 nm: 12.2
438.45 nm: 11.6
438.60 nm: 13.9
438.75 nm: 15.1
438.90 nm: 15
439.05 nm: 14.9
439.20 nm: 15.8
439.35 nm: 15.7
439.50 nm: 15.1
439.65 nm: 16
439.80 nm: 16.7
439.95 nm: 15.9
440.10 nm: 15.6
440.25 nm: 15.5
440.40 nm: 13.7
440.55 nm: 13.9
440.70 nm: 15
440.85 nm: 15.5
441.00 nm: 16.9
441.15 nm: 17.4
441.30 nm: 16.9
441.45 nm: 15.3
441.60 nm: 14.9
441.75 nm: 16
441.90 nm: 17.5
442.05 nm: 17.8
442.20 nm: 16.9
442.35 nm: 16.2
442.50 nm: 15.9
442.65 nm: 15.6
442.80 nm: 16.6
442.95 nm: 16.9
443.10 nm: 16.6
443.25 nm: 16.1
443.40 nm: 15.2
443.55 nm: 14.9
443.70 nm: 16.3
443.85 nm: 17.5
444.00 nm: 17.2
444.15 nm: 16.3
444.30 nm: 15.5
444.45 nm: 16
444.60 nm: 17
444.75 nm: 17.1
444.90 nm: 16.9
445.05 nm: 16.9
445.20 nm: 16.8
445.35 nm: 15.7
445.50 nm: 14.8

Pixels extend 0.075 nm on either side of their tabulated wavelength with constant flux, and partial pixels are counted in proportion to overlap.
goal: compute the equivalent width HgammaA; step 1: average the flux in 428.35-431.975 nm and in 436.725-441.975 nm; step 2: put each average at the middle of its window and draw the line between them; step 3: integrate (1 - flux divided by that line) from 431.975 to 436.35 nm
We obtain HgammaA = -0.31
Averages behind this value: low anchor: 12.8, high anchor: 15.4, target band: 14.9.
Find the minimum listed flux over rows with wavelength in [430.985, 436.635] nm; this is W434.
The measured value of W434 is 10.9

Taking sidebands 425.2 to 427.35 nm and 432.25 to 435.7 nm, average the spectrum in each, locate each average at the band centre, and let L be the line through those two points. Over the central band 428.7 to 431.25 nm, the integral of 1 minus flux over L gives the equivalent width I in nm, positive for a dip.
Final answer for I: 0.49 nm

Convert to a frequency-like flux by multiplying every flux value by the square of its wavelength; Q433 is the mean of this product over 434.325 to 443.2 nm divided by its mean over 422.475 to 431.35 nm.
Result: 1.21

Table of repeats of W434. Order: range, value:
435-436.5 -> 14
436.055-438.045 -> 14.6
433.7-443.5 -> 11.1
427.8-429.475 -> 12.3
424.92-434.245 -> 9.18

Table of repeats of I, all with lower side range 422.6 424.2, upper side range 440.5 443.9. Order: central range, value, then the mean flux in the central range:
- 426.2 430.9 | 0.500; 13.3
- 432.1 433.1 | 0.064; 14.3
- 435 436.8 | -0.020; 15.8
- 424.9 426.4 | -0.002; 14.7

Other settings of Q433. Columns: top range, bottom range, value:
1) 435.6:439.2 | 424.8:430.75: 1.17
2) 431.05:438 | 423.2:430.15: 1.10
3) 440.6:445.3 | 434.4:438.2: 1.07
